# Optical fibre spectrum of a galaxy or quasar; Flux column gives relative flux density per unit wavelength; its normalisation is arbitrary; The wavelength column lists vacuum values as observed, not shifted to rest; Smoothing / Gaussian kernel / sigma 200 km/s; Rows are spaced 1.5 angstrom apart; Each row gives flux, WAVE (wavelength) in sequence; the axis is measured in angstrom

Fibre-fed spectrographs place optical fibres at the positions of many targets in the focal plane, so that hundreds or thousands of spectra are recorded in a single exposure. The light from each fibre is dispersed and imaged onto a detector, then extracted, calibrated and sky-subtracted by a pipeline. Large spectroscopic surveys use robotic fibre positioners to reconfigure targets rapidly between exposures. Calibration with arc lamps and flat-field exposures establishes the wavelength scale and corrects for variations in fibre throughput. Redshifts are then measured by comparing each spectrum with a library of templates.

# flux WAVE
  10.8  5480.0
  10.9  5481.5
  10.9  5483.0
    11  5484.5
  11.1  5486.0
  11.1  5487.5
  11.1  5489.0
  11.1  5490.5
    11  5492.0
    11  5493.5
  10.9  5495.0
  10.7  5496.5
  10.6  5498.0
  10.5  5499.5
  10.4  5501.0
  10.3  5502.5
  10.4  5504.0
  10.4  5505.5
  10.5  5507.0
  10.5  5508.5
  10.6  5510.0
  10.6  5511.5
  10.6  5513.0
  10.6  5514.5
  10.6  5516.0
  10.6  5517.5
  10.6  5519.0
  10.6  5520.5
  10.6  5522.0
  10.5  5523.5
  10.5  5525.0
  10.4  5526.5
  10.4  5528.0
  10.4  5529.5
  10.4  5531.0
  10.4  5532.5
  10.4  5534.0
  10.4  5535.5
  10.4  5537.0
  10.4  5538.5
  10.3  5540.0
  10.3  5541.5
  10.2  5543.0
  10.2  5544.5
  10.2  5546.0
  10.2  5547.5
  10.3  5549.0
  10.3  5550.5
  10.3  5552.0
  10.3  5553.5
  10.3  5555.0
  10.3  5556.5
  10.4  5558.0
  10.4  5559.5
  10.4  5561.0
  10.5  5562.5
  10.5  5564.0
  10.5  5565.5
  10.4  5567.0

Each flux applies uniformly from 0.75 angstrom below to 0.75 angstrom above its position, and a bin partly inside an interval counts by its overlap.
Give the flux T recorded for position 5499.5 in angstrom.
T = 10.5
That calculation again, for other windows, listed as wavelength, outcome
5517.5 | 10.6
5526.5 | 10.4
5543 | 10.2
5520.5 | 10.6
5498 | 10.6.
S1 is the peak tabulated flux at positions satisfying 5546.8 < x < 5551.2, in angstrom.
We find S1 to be 10.3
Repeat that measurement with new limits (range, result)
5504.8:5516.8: 10.6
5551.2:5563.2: 10.5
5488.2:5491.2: 11.1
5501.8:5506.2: 10.4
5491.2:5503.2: 11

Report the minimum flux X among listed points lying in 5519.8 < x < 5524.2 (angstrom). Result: 10.5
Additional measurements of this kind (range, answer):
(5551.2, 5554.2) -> 10.3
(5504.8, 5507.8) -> 10.4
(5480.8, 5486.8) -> 10.9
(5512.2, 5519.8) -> 10.6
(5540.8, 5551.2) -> 10.2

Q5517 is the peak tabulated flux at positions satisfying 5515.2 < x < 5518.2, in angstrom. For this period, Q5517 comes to 10.6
